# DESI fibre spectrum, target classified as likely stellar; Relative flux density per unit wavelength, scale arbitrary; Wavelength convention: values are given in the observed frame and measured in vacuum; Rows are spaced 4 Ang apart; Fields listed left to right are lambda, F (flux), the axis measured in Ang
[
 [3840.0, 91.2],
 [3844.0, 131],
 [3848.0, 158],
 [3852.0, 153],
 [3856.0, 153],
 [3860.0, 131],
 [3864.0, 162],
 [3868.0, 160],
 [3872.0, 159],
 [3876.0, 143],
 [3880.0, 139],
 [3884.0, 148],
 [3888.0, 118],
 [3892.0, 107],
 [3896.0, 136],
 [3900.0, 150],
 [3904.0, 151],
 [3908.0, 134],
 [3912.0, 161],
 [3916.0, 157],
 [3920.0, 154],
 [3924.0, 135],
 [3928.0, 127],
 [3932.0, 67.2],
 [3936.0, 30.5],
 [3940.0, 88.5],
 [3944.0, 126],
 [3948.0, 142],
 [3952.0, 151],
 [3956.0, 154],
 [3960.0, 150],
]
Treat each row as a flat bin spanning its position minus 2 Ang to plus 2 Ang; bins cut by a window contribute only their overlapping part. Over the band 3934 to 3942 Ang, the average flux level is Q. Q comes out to 59.5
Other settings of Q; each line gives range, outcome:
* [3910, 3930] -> 147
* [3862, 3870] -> 161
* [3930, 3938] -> 48.9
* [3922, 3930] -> 131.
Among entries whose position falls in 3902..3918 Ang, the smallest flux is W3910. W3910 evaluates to 134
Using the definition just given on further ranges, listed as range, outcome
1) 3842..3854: 131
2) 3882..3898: 107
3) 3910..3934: 67.2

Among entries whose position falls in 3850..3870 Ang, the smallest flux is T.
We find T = 131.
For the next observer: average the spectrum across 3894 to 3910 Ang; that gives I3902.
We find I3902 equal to 143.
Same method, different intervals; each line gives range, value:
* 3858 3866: 146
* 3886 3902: 128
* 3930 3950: 90.8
